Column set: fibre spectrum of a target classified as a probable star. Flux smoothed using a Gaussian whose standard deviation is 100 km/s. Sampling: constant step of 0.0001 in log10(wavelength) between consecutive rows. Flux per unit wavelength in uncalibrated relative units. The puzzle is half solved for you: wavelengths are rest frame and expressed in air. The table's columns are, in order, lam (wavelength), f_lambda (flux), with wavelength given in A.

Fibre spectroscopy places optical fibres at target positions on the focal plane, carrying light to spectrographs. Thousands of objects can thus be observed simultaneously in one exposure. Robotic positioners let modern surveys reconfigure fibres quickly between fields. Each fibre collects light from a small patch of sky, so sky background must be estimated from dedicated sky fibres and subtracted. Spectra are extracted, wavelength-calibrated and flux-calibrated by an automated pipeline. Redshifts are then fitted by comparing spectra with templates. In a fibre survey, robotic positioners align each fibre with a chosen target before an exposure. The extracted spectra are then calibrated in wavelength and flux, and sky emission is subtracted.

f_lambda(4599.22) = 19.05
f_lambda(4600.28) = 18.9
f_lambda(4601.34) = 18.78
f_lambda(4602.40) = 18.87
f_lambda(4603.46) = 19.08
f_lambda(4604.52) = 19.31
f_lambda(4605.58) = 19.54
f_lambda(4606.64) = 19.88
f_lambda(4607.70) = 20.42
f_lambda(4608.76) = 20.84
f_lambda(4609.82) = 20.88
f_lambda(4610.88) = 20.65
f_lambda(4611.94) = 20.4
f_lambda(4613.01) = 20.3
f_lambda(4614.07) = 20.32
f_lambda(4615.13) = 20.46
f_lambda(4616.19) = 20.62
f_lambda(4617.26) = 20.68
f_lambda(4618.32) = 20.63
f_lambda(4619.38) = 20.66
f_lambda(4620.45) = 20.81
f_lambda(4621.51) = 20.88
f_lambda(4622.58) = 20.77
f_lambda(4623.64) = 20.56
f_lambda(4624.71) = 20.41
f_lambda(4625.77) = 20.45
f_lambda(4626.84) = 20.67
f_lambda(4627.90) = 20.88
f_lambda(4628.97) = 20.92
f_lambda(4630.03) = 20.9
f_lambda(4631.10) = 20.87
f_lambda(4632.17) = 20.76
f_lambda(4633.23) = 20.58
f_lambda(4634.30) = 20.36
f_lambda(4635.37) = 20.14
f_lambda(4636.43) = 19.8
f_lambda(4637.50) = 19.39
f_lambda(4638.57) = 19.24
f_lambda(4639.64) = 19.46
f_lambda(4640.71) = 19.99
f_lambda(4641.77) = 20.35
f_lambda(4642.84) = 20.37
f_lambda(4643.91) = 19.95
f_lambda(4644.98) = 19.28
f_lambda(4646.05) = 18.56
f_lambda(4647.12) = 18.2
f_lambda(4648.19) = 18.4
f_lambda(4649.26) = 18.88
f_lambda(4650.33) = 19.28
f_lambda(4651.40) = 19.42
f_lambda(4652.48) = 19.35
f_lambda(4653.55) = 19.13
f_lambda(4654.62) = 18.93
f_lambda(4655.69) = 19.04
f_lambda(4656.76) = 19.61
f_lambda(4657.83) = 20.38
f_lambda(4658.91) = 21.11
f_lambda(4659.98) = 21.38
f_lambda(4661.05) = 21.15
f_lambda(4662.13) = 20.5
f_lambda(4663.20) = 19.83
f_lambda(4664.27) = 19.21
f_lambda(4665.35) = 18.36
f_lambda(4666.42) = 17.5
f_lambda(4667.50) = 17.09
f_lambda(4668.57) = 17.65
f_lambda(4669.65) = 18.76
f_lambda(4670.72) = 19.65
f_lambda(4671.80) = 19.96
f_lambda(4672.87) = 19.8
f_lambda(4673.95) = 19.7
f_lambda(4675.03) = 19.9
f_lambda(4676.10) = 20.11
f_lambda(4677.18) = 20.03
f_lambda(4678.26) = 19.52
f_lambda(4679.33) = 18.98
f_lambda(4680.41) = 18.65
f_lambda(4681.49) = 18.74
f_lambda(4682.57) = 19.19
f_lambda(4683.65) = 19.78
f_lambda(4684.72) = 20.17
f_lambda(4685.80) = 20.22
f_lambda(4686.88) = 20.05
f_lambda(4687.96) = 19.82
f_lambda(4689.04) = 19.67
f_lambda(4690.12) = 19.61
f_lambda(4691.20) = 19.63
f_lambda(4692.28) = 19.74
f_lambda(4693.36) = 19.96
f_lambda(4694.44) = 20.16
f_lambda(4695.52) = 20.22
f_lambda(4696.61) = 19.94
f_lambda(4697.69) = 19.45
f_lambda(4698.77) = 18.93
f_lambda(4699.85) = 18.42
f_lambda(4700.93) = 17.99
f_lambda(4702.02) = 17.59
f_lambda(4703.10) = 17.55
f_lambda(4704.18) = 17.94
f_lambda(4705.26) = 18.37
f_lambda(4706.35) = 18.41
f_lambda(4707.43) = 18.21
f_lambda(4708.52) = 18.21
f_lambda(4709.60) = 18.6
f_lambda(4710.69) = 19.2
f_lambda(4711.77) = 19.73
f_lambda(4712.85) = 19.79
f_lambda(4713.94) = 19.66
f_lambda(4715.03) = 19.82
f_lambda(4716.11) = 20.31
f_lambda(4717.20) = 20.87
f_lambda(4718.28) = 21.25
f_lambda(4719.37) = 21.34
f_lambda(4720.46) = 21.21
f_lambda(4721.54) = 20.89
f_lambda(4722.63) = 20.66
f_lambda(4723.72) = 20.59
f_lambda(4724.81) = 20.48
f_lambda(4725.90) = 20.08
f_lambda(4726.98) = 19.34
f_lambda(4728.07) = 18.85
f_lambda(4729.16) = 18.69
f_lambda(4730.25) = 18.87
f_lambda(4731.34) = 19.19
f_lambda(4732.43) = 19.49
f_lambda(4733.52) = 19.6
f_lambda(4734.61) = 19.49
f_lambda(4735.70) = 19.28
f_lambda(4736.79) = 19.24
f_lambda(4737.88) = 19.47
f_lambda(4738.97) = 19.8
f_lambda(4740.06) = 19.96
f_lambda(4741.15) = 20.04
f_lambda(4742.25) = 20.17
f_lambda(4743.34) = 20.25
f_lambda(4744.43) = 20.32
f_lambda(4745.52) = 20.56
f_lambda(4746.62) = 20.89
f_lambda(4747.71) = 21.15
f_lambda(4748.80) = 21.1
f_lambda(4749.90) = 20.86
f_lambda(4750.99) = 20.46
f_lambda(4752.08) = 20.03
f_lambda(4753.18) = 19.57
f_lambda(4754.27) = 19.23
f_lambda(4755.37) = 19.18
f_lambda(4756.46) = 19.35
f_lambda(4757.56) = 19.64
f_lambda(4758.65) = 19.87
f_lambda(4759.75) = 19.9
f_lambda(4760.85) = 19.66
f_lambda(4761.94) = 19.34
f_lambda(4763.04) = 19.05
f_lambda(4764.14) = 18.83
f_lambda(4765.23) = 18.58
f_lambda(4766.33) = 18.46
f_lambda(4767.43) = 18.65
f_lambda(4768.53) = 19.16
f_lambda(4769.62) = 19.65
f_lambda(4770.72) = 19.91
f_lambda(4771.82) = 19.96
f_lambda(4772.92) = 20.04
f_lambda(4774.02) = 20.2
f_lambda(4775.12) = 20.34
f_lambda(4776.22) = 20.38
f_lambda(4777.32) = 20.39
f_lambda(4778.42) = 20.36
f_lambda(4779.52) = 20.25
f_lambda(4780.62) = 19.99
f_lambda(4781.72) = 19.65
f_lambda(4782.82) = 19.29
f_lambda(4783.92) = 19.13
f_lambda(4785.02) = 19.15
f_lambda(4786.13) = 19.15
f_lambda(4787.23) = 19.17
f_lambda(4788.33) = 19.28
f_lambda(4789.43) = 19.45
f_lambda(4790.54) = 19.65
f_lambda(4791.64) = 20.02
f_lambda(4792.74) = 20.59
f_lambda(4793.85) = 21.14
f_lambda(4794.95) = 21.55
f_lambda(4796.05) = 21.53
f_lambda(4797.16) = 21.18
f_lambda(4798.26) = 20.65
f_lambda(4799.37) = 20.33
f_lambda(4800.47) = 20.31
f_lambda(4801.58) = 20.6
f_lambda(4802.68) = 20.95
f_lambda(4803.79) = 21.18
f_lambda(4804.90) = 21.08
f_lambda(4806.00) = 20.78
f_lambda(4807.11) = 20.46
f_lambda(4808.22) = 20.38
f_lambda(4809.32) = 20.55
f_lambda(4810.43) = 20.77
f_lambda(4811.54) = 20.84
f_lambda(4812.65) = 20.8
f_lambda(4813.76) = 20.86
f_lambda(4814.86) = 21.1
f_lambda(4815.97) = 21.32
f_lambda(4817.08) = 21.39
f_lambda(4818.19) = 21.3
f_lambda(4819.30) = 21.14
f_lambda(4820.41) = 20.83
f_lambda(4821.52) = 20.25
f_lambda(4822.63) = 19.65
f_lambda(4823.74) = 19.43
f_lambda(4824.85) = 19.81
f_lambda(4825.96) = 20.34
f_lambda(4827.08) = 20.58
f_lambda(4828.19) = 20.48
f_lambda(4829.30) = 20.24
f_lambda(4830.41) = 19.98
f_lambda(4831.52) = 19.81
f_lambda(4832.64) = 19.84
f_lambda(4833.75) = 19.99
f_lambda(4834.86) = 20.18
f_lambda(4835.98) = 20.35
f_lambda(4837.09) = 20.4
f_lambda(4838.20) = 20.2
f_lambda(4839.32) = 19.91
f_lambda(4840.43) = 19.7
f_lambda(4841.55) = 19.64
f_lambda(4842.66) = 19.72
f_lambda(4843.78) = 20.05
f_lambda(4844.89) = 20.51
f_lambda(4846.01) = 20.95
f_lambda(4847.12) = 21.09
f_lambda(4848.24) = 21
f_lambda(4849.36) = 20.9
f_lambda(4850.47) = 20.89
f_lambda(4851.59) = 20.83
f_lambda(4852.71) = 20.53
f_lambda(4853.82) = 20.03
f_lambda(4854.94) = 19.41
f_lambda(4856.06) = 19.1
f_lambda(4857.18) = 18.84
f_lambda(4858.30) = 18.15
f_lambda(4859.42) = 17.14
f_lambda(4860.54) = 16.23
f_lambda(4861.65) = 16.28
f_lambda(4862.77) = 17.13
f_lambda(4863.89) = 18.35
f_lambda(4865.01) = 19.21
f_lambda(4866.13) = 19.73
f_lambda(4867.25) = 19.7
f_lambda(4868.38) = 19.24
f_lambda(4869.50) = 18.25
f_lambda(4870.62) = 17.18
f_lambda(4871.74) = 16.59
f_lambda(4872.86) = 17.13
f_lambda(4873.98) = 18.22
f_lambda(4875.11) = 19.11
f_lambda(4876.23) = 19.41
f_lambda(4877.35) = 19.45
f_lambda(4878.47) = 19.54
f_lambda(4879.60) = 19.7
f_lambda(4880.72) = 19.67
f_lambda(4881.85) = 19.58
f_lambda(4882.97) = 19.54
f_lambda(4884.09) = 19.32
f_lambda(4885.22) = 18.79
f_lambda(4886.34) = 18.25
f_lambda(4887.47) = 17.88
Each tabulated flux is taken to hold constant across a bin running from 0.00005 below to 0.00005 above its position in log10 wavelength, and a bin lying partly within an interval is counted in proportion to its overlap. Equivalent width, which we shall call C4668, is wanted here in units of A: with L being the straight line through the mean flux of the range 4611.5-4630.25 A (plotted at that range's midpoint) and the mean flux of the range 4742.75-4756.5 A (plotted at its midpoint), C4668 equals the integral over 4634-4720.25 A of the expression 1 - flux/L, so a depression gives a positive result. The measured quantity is 4.3 A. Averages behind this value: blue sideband 20.6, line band 19.4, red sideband 20.3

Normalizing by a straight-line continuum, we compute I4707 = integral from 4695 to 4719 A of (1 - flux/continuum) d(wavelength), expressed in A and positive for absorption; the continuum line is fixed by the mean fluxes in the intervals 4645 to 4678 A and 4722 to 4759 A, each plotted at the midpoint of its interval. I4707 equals 0.65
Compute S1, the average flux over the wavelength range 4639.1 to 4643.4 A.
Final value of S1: 20.1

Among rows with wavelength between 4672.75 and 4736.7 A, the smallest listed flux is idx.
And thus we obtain 17.55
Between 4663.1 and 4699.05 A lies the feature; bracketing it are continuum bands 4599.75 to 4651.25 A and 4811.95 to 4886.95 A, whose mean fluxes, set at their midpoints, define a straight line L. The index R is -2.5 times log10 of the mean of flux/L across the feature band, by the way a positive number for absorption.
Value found 0.029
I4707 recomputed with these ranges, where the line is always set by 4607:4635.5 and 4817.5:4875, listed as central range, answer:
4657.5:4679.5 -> 0.9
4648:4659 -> 0.6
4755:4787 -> 0.5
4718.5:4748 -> 0.1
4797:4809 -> -0.6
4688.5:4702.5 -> 0.6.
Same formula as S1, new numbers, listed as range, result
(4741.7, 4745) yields 20.3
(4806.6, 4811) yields 20.5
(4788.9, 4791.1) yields 19.5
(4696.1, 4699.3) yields 19.5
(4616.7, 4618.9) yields 20.7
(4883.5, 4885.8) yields 19.1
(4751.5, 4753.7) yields 19.8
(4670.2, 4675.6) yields 19.8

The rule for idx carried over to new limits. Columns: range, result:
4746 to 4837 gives 18.46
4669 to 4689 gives 18.65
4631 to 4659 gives 18.2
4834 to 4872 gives 16.23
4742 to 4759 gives 19.18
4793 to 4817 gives 20.31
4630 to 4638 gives 19.39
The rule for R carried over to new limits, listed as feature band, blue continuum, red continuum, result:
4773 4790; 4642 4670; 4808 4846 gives 0.02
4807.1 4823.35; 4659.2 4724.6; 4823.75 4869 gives -0.06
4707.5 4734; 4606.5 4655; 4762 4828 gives 0.02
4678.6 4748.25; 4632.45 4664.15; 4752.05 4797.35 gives 0.01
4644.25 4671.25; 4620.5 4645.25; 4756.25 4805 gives 0.06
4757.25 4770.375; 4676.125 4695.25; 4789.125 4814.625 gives 0.06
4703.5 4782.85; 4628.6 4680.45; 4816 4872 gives -0.01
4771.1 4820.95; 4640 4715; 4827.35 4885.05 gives -0.06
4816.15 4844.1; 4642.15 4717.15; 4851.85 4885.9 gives -0.08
